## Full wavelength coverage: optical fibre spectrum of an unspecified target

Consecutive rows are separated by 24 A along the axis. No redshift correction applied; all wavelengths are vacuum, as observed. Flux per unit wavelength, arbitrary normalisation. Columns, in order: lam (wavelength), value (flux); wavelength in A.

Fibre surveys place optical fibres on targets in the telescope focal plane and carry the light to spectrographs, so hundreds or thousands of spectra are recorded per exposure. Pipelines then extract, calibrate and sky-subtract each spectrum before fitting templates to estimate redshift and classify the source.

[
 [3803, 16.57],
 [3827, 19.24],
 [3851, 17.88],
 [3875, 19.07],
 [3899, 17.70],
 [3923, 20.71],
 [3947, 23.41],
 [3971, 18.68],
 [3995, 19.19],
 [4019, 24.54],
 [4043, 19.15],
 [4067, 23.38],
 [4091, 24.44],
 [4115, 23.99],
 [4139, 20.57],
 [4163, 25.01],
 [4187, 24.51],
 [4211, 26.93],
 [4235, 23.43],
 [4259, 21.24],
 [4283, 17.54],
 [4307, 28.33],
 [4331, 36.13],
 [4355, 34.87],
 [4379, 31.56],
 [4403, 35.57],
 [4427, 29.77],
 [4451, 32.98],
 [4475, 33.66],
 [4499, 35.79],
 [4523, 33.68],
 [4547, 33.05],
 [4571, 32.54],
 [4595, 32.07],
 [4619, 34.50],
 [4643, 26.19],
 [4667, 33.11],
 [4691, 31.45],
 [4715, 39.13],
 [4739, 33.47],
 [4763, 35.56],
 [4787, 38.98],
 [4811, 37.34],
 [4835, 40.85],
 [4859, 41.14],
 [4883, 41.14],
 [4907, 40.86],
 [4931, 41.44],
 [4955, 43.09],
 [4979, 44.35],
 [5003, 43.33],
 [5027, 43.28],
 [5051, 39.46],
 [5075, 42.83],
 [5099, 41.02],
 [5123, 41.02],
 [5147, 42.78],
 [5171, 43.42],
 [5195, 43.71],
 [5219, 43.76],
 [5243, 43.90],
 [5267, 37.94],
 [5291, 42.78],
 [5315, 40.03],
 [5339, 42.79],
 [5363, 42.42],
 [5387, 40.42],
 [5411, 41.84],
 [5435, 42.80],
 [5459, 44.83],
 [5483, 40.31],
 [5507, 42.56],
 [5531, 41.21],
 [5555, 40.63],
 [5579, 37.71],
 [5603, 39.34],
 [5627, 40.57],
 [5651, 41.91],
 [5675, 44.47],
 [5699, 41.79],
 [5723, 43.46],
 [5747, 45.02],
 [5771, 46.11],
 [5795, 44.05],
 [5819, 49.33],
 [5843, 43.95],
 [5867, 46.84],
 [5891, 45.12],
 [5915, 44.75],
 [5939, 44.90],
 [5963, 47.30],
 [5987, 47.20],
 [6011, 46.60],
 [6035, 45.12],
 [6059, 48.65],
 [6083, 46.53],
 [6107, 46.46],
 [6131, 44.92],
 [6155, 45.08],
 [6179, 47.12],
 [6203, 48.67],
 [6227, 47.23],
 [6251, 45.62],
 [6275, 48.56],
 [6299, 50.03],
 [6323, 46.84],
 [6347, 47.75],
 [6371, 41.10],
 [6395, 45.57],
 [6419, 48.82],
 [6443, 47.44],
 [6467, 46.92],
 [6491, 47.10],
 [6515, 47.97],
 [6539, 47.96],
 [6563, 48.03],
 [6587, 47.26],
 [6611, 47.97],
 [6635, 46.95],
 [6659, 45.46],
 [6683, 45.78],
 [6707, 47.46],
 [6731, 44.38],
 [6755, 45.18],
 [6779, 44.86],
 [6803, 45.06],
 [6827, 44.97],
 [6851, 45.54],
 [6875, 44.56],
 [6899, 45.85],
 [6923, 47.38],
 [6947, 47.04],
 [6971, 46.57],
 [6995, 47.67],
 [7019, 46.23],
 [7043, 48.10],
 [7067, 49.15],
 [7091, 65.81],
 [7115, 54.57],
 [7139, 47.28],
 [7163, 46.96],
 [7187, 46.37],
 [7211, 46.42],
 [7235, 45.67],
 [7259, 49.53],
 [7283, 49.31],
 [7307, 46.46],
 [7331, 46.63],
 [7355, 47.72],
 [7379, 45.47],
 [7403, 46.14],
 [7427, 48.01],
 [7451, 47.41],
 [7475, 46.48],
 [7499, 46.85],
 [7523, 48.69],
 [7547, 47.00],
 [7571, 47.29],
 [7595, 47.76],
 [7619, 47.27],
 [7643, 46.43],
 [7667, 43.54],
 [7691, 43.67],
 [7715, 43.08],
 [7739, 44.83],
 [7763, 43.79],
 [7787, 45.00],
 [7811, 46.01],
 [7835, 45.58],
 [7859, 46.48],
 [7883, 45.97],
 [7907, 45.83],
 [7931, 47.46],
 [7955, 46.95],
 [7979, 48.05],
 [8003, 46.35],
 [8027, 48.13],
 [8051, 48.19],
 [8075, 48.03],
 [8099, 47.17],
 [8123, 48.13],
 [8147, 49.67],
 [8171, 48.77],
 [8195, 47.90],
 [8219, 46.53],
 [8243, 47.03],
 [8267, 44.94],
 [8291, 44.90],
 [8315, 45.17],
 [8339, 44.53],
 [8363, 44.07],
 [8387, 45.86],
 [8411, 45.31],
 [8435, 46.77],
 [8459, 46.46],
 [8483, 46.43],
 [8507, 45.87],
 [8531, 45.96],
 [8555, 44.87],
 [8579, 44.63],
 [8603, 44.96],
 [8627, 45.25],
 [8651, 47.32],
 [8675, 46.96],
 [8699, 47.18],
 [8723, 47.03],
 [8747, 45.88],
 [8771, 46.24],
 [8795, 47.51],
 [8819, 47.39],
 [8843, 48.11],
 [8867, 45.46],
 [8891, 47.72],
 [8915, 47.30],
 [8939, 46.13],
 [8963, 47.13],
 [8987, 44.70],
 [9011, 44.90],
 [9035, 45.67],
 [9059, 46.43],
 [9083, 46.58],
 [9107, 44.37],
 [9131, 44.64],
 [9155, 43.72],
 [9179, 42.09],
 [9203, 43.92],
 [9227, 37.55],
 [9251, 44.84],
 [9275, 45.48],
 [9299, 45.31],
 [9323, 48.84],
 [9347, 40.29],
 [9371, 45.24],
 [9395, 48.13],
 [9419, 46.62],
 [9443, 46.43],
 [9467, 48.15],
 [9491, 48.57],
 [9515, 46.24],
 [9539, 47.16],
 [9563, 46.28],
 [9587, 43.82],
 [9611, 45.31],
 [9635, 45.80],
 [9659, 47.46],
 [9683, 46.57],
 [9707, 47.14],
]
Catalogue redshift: 0.08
